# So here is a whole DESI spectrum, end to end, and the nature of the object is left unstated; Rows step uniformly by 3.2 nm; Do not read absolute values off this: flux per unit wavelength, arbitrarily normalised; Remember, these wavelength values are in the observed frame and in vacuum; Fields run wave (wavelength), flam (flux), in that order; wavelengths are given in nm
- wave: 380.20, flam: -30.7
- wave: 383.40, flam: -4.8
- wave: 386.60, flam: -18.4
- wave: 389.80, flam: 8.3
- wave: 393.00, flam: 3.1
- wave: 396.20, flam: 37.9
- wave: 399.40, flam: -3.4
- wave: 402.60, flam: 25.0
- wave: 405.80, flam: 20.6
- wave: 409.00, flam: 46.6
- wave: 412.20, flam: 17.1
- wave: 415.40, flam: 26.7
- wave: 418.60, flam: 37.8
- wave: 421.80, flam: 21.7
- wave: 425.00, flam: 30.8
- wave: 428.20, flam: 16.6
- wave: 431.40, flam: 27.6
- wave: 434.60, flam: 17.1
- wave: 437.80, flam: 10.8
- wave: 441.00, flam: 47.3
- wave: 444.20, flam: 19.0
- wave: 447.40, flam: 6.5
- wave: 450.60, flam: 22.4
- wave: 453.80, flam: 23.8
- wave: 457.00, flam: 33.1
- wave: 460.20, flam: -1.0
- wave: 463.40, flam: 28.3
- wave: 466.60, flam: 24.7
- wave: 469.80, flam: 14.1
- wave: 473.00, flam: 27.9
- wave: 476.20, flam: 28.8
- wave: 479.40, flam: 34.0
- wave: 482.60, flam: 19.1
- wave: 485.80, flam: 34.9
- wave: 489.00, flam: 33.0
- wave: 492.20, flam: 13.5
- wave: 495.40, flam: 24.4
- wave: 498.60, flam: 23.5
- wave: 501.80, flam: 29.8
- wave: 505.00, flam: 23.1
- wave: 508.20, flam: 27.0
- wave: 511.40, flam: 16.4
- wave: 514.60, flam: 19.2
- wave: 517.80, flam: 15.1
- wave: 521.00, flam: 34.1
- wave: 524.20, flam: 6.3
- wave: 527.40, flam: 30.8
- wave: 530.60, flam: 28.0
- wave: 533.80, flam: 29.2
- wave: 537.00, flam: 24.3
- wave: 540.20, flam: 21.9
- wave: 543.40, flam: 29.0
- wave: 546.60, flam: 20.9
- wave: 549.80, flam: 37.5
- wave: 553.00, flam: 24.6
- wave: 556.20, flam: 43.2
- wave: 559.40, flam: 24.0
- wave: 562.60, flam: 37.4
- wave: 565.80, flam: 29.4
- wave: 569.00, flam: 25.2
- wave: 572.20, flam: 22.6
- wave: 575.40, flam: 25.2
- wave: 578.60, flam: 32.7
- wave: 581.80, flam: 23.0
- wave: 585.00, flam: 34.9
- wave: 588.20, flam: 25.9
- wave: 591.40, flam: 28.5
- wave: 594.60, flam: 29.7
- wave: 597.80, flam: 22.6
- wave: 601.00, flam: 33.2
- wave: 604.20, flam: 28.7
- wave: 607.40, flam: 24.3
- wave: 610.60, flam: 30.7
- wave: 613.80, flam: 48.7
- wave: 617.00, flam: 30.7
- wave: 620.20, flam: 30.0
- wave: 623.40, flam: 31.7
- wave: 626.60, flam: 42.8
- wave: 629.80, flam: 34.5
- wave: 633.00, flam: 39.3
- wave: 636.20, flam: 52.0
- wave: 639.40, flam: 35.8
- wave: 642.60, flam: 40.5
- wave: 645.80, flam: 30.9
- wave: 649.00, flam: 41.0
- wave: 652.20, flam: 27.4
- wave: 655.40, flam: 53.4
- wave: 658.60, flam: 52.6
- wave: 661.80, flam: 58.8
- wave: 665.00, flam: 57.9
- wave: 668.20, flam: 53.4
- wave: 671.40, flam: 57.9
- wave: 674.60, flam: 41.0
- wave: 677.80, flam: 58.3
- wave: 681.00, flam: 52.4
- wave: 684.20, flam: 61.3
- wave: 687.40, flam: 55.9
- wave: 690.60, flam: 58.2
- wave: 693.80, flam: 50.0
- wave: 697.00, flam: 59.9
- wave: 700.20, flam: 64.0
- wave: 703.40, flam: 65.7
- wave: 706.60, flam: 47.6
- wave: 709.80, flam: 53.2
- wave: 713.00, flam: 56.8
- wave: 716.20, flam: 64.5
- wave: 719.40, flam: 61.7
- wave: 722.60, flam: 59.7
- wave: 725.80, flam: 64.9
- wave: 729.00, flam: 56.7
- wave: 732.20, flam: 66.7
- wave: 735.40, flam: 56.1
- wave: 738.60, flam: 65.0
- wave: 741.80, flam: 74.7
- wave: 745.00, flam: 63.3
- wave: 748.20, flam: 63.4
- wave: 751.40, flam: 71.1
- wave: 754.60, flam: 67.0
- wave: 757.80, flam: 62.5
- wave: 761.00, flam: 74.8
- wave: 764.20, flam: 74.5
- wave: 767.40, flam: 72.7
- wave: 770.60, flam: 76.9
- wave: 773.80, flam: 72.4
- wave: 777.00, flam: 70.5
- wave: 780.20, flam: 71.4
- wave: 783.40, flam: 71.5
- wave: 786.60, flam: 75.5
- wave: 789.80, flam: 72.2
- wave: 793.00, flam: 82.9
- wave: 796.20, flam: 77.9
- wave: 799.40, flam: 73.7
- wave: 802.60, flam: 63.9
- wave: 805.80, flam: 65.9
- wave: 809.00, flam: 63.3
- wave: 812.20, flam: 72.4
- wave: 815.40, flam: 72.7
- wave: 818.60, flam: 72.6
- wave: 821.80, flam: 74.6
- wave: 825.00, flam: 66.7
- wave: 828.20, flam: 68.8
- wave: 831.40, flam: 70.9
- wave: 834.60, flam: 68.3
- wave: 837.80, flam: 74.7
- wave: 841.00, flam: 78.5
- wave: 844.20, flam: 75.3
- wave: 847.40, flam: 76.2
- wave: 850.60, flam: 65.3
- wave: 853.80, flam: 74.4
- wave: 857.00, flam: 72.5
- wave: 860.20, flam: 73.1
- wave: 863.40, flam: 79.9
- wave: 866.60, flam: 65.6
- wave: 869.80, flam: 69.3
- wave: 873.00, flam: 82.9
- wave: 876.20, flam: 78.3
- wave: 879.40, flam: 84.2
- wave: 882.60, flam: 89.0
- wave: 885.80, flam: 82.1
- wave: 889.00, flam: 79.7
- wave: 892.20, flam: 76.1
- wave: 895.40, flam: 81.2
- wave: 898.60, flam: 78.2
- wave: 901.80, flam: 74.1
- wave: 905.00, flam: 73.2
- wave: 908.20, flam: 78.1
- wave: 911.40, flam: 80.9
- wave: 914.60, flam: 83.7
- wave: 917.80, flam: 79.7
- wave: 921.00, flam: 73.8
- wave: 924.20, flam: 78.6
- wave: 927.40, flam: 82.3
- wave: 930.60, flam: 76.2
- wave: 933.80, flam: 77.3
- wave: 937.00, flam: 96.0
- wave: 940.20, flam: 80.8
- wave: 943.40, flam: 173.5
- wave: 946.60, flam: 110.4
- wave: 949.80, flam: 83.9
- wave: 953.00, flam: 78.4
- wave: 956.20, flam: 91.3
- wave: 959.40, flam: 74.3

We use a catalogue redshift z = 0.644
